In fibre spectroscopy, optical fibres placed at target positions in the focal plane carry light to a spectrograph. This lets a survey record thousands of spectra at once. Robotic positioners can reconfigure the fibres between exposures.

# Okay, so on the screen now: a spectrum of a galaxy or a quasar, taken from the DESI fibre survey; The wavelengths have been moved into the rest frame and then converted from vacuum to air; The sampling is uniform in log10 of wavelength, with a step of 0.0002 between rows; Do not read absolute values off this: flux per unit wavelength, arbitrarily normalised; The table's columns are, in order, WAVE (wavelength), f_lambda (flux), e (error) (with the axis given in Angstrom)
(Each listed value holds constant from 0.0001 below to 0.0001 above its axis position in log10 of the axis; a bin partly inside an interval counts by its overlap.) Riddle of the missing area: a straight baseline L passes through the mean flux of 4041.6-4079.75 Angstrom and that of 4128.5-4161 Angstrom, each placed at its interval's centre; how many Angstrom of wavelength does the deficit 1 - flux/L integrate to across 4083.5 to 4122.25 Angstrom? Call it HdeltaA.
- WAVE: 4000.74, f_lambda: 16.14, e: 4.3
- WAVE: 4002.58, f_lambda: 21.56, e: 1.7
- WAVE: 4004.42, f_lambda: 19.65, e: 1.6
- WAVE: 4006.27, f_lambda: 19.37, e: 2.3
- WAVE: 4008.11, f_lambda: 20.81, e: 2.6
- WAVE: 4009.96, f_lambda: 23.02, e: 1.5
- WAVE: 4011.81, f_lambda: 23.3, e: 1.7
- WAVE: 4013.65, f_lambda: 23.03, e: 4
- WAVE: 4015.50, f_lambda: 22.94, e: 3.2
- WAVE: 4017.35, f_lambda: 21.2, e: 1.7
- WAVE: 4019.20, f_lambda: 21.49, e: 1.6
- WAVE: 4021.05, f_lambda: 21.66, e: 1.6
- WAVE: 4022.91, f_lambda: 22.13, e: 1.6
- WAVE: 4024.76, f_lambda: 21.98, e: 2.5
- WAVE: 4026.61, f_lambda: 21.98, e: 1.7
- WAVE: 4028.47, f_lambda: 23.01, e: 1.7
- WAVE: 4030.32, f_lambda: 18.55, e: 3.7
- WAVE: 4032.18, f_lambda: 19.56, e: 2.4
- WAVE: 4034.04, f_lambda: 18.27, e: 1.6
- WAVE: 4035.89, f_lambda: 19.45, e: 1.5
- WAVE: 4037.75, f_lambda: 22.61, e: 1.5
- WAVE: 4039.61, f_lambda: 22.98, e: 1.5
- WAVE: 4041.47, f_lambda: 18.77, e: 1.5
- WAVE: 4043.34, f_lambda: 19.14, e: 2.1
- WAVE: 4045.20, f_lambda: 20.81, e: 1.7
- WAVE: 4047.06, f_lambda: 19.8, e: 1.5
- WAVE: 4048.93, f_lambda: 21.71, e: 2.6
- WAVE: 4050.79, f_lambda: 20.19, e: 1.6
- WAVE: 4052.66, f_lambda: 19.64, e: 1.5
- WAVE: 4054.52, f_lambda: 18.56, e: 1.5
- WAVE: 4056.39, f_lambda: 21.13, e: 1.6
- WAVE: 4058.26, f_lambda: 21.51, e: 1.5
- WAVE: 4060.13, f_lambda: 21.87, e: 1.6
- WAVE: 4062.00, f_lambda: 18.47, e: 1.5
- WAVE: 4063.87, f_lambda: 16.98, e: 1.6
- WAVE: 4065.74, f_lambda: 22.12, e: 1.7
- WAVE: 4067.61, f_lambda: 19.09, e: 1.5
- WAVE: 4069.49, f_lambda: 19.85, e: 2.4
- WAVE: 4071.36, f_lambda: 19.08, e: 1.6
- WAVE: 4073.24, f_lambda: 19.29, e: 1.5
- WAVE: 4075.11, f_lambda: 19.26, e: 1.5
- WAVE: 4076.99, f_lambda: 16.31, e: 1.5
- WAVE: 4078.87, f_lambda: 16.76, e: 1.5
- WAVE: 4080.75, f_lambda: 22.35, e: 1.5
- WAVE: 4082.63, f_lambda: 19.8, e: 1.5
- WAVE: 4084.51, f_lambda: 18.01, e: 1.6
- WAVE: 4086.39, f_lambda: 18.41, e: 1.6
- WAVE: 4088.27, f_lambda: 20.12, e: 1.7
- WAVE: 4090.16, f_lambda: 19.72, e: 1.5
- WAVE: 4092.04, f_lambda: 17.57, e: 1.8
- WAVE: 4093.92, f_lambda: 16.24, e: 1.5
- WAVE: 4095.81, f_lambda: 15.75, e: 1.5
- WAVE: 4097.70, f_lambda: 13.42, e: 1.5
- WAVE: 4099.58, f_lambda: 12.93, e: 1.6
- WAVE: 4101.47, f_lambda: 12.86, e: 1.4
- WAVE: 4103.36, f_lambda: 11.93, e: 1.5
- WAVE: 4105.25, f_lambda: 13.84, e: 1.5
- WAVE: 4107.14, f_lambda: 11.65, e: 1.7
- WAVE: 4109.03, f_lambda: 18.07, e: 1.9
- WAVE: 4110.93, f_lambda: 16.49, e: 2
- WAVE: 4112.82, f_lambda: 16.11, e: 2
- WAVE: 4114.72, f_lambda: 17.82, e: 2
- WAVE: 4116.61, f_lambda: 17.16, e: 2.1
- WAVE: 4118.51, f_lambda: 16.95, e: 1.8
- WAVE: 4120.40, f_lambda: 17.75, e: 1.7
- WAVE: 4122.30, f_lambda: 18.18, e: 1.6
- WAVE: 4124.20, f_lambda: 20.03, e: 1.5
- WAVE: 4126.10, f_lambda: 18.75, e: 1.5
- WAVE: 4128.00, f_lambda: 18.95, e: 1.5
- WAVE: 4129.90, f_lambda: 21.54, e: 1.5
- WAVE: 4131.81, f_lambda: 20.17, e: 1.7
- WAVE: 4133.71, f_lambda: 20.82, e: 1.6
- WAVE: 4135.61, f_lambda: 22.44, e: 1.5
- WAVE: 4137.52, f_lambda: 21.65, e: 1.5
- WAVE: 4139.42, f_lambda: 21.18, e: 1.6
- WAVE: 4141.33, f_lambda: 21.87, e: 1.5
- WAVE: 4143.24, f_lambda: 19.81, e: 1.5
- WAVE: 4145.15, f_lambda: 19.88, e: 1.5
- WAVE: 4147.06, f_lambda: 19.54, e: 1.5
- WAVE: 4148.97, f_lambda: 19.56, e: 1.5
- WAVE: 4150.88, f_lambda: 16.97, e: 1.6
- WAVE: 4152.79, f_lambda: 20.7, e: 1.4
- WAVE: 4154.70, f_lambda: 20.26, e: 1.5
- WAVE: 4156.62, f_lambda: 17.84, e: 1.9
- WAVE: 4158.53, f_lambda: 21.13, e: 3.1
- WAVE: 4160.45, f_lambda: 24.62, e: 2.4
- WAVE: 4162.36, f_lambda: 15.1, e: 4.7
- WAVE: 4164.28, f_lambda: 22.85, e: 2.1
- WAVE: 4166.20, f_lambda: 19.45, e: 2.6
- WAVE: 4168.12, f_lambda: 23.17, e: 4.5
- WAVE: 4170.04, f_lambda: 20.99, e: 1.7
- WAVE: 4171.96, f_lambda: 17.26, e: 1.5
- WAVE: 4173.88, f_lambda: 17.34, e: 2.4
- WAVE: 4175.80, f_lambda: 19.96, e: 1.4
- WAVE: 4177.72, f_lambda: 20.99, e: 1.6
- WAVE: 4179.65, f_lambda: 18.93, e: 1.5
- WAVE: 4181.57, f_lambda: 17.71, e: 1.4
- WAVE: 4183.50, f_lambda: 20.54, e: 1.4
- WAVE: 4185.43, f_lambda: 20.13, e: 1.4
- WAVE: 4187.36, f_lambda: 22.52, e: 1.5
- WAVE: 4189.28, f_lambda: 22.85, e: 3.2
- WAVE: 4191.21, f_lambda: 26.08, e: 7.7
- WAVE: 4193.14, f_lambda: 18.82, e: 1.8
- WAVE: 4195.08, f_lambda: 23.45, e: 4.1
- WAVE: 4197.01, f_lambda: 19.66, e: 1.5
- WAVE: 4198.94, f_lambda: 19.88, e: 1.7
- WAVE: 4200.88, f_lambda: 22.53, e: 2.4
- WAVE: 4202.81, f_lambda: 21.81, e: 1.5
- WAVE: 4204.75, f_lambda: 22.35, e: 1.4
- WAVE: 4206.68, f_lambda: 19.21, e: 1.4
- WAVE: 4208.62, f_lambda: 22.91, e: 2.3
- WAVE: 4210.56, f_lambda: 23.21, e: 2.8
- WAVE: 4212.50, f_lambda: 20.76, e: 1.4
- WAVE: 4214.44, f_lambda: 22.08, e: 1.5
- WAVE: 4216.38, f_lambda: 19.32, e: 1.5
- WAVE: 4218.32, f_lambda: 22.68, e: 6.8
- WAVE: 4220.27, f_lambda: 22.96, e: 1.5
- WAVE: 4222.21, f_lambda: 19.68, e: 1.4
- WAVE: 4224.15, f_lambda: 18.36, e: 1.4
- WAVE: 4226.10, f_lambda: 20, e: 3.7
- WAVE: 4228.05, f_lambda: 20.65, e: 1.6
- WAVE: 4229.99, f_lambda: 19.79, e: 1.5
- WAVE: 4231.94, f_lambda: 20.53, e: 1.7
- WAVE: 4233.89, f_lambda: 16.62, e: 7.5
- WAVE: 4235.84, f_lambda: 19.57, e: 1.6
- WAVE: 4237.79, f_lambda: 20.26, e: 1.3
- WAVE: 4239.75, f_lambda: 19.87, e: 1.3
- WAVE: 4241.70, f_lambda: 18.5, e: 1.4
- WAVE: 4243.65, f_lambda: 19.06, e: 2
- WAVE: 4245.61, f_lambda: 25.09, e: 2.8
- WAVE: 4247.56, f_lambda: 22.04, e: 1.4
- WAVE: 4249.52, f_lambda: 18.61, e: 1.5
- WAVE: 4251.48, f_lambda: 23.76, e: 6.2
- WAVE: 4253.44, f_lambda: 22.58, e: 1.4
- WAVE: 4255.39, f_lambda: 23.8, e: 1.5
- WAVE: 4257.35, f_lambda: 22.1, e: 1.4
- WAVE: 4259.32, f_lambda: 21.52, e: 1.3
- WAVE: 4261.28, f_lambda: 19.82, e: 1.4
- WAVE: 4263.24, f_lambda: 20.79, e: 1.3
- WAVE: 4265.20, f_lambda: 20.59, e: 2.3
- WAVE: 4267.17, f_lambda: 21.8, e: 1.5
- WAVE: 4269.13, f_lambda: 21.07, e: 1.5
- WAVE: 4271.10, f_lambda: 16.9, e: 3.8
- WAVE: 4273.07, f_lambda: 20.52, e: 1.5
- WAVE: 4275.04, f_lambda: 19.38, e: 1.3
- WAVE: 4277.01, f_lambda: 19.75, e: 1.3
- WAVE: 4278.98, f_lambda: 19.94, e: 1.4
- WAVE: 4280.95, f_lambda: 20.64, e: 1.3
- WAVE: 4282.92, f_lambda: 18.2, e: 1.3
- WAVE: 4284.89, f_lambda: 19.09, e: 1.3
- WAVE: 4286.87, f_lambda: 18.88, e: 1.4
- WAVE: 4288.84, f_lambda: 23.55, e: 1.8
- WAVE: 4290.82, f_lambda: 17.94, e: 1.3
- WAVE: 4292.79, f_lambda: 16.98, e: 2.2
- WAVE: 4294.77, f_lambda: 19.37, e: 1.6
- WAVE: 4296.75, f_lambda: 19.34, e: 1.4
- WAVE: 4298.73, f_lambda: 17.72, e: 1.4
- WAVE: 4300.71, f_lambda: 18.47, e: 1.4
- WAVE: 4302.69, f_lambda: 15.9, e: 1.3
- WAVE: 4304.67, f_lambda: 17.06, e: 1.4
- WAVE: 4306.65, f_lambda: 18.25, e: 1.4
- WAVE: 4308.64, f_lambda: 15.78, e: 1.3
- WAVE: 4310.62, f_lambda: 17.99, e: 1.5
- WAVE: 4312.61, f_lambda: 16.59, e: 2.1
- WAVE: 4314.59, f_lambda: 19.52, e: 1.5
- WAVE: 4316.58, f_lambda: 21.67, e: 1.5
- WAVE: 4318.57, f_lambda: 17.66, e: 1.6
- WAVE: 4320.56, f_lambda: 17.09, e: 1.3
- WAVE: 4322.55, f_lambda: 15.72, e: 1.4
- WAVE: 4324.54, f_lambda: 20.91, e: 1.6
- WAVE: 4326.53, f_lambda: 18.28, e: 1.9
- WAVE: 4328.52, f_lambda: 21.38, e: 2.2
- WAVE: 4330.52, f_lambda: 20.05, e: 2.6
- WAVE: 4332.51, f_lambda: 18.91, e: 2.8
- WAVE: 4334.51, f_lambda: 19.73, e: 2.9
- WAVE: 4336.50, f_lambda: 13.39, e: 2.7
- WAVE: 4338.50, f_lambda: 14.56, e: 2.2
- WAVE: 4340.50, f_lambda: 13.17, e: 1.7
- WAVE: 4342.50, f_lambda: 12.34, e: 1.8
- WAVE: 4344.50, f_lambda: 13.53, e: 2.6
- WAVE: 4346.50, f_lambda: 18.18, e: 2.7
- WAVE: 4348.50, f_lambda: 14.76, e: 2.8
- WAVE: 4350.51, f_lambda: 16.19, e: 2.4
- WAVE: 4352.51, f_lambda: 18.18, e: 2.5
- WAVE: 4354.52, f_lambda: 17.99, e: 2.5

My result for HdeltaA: 7.4 Angstrom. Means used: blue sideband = 19.6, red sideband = 20.5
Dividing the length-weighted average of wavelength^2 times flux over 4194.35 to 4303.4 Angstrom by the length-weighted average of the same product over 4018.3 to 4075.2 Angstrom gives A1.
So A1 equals 1.1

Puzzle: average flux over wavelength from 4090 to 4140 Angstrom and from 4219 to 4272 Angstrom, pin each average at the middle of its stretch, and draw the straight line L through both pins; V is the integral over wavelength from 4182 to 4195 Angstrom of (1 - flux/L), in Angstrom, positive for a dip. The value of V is -1.7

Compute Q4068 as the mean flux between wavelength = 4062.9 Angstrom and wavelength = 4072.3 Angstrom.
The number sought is 19.4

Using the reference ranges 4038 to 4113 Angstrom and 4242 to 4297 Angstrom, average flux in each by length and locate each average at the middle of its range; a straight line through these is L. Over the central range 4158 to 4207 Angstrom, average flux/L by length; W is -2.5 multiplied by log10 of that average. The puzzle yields -0.07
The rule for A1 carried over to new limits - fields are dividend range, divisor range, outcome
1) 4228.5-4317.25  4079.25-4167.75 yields 1.14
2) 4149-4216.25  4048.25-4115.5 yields 1.22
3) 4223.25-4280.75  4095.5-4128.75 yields 1.36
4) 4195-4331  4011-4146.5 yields 1.13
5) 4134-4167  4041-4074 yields 1.07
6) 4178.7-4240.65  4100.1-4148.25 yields 1.19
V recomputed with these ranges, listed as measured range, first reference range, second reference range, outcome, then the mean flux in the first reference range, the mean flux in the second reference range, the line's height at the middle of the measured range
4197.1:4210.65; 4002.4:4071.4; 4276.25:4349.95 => -1.8 Angstrom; 20.7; 17.9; 19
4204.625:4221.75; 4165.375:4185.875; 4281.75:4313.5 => -2.1 Angstrom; 19.7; 18.2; 19.2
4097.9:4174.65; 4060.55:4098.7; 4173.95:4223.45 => 4.6 Angstrom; 18.5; 21.2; 19.7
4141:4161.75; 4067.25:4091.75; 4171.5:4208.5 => 0.1 Angstrom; 19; 20.7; 20.1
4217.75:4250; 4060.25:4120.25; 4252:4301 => -1.3 Angstrom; 17.3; 20.1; 19.4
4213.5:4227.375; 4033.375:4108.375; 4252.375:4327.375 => -1.2 Angstrom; 18.4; 19.3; 19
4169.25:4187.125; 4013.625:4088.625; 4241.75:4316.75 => 0.5 Angstrom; 20.2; 19.7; 19.9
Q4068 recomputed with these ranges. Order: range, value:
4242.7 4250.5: 21.2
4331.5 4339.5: 16.7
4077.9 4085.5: 19.2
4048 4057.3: 20.3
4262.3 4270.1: 21.1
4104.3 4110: 14.5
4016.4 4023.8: 21.6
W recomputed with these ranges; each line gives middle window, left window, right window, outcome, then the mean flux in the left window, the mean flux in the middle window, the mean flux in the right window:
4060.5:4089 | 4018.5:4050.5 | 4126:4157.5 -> 0.08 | 20.8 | 19.1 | 20.2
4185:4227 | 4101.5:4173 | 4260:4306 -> -0.13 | 18.9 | 21.4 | 19.3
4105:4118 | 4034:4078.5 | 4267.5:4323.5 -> 0.22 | 19.9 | 16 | 18.6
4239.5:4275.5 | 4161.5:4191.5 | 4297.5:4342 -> -0.12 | 20.3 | 21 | 17.7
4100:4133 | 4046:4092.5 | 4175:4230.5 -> 0.19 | 19.5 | 16.9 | 21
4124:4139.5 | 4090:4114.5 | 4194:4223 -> -0.22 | 15.1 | 20.6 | 21.5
